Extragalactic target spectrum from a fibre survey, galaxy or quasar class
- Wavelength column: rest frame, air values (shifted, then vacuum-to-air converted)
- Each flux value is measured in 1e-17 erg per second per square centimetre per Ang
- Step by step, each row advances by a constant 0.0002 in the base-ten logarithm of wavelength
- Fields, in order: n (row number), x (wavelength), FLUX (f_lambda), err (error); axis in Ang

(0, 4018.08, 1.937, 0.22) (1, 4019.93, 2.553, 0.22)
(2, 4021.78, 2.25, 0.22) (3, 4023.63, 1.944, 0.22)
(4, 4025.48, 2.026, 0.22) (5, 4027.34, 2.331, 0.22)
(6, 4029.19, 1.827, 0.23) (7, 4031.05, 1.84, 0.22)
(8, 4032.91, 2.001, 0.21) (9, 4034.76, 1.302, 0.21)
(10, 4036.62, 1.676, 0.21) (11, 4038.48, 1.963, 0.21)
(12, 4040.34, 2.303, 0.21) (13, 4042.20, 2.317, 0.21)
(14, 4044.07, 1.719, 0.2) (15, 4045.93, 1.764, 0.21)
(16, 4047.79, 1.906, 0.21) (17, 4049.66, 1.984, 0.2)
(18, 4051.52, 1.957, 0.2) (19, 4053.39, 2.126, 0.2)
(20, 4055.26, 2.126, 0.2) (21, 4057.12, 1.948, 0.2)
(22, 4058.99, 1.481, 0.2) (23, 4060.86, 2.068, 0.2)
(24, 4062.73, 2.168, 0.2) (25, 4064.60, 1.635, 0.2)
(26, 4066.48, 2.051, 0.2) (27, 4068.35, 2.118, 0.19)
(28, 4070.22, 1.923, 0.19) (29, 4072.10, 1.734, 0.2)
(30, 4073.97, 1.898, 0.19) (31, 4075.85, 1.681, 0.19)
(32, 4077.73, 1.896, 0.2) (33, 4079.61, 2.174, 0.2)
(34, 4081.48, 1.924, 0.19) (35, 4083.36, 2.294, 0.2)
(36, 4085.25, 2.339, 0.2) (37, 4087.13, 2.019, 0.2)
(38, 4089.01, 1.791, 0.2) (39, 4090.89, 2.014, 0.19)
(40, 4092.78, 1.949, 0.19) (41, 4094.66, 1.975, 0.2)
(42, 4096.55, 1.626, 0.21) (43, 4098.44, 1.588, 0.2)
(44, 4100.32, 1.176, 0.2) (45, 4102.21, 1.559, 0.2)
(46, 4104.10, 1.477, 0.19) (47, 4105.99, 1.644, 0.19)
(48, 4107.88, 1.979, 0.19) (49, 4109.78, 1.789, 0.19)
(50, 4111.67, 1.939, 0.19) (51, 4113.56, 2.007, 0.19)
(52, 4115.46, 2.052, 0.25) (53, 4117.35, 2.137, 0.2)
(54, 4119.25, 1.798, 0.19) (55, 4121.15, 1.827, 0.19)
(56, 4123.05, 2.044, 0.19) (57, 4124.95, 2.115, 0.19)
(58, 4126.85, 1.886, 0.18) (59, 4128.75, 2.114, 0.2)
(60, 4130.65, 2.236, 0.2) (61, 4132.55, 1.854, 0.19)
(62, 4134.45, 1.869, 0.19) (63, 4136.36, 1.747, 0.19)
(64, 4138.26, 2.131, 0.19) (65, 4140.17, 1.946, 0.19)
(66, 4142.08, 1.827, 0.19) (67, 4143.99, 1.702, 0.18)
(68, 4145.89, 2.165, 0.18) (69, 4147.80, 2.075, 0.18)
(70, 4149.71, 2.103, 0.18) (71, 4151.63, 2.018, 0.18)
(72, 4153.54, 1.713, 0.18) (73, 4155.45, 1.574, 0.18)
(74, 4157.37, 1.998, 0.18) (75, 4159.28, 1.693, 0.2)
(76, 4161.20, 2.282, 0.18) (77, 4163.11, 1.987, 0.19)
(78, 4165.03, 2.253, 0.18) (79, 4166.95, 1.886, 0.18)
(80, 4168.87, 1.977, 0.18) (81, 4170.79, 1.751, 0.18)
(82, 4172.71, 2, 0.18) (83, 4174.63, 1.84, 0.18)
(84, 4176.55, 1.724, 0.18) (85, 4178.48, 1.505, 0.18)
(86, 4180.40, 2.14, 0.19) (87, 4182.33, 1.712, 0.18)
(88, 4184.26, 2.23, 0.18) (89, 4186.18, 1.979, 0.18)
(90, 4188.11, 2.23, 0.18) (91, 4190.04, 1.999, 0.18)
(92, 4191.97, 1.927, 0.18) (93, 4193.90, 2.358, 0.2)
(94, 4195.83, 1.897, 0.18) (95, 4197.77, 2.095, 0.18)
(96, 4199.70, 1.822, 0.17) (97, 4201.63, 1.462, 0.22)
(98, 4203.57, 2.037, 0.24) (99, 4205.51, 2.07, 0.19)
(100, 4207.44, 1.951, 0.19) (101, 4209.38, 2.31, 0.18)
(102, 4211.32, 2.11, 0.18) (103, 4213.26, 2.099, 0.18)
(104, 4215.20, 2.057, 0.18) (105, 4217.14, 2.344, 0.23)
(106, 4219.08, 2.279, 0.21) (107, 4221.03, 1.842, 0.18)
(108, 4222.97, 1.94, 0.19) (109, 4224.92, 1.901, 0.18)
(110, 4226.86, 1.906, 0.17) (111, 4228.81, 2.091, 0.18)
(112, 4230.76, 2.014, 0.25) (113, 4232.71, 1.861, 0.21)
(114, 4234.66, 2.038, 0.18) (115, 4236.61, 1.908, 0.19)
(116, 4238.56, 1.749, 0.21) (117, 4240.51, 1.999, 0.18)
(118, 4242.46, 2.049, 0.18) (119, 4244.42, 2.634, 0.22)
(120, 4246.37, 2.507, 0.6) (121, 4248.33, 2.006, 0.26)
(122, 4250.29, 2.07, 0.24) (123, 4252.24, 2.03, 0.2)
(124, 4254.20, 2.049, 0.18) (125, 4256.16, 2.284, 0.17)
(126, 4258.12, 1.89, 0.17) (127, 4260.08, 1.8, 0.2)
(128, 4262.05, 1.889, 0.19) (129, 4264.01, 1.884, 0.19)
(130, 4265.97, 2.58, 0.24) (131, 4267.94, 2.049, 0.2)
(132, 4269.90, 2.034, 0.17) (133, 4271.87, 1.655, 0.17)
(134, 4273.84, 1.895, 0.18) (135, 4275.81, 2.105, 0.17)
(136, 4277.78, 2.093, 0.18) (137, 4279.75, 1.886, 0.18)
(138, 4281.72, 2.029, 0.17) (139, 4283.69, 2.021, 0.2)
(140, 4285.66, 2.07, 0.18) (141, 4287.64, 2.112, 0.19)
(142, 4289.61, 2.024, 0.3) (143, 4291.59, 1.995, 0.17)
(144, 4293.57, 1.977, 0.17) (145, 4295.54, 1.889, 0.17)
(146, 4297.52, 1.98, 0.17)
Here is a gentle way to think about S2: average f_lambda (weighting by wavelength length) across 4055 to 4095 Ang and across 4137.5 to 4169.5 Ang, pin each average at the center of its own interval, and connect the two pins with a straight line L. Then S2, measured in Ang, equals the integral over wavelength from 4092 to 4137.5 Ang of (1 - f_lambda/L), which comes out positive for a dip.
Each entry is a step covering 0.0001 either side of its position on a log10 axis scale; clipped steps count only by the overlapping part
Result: 2.5 Ang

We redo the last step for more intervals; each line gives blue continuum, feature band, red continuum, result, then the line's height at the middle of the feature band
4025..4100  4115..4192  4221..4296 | 0.81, 1.97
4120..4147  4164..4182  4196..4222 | 0.97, 2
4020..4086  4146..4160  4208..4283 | 0.75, 2.01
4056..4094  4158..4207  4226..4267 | 1.61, 2.02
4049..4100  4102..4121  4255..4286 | 0.98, 1.95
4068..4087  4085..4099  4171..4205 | 0.62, 1.99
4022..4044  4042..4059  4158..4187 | 0.11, 1.95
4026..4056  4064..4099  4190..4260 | 0.58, 1.97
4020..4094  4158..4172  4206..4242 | 0.19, 2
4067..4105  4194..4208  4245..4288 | 0.34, 1.98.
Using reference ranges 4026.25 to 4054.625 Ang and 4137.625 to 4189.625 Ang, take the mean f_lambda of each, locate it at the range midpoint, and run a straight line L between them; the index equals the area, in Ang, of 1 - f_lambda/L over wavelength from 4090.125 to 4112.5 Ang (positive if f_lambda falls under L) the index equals 2.49 Ang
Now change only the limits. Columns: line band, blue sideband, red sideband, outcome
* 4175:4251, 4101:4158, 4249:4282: -1.9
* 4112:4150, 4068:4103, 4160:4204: -1.3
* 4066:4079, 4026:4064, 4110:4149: 0.3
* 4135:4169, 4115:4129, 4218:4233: 0.7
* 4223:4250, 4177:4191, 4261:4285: -0.8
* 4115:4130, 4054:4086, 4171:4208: -0.3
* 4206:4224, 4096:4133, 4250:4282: -1.3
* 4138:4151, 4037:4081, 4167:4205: -0.3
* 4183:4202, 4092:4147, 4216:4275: -0.4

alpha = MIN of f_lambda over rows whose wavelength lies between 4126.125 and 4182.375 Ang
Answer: 1.505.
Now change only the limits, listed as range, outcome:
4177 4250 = 1.462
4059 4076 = 1.635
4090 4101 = 1.176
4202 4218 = 1.951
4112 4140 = 1.747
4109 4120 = 1.789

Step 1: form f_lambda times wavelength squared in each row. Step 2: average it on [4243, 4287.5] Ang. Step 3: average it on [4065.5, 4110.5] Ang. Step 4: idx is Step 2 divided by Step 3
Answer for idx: 1.2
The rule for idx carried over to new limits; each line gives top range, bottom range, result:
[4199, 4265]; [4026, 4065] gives 1.15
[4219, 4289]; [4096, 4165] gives 1.14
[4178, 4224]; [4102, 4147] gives 1.09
